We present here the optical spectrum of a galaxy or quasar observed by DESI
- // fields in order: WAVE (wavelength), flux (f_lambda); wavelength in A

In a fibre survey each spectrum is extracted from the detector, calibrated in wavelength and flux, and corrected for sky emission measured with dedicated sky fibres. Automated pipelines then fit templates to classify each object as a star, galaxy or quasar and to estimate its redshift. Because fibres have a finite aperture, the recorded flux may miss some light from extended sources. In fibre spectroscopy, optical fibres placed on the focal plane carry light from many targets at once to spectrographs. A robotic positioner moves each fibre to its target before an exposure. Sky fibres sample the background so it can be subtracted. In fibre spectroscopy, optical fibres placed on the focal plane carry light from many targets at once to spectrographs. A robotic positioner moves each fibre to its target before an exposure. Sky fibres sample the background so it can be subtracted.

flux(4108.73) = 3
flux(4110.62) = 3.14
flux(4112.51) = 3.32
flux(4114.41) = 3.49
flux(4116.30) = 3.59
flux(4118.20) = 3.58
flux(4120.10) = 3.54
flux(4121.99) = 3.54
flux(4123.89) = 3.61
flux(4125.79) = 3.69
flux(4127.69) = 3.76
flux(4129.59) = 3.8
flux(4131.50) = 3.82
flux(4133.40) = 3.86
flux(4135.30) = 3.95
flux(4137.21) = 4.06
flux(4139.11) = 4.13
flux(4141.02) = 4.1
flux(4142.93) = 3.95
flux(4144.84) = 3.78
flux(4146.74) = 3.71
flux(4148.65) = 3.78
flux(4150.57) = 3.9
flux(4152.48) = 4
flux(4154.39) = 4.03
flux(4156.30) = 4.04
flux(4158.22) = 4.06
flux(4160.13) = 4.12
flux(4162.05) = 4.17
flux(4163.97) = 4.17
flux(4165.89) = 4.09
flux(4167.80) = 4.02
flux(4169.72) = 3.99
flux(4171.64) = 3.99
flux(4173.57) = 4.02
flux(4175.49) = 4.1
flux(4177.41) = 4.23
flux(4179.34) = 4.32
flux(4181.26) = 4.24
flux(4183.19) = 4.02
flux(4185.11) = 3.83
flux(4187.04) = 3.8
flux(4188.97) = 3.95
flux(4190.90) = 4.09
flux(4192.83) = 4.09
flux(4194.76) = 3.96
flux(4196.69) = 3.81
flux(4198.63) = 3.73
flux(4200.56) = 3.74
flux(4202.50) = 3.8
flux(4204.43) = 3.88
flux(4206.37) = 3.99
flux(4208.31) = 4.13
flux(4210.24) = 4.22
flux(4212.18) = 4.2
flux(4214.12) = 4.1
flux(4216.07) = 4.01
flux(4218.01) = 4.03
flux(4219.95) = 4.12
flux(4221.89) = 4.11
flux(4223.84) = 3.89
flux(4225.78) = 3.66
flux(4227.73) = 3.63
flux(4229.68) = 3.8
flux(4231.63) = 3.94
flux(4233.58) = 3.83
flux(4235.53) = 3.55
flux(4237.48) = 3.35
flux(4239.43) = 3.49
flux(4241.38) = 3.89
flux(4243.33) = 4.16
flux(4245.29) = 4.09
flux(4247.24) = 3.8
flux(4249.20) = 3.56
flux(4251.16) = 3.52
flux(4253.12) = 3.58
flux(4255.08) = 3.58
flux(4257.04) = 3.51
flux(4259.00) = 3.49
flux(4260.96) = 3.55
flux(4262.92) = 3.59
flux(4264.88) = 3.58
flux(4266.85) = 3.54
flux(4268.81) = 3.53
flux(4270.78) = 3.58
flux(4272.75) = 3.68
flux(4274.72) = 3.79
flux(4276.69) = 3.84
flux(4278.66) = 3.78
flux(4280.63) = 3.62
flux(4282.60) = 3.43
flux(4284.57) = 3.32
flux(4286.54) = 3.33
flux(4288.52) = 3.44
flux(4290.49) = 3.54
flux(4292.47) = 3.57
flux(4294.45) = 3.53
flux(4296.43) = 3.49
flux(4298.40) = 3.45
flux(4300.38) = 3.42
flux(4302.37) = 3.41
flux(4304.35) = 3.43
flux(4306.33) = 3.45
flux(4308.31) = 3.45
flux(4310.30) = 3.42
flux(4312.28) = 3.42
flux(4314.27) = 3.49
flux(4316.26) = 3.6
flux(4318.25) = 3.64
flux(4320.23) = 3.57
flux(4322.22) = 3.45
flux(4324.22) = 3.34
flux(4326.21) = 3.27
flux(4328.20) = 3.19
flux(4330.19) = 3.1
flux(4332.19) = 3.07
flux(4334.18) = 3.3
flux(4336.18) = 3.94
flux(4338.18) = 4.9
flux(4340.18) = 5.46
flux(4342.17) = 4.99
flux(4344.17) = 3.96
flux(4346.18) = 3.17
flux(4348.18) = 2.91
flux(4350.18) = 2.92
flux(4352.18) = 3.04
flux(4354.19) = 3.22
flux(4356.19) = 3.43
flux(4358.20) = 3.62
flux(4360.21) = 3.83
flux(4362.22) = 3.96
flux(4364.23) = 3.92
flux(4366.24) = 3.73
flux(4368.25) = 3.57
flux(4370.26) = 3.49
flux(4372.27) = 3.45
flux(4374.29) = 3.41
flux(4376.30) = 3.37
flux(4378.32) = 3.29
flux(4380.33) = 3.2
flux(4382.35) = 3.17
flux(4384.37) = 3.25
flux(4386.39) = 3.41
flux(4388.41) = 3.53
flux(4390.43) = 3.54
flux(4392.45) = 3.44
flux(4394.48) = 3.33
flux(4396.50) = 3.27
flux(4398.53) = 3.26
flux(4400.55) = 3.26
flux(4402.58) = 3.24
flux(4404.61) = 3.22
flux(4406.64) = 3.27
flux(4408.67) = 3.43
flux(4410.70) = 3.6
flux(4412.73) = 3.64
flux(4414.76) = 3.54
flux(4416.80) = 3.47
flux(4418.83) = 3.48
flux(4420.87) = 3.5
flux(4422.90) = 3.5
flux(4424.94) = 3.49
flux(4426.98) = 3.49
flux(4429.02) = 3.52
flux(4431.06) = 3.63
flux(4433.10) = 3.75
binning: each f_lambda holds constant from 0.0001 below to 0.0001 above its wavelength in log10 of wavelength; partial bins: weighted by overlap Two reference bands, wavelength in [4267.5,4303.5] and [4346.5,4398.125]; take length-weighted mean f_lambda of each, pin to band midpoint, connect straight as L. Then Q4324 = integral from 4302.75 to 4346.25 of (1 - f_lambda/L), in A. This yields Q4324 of -2.41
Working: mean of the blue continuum 3.54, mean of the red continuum 3.41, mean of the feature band 3.67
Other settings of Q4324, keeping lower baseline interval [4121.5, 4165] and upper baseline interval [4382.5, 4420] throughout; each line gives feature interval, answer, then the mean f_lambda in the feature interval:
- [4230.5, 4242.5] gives 0.1 A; 3.68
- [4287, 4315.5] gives 1.1 A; 3.46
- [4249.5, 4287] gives 0.9 A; 3.57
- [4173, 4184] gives -0.9 A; 4.16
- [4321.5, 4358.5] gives -0.8 A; 3.59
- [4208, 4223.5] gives -1.4 A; 4.11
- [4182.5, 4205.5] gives -0.5 A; 3.89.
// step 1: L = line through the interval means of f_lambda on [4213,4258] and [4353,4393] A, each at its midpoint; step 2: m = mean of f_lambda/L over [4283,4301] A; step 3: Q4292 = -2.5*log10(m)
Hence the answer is 0.06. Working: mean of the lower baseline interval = 3.79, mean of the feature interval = 3.46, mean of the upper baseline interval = 3.49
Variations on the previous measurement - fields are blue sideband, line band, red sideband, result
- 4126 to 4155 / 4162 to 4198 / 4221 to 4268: -0.06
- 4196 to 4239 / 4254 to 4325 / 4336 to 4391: 0.07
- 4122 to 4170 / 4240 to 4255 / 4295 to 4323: -0.04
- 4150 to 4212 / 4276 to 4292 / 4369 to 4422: 0.05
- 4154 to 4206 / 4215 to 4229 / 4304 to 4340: -0.01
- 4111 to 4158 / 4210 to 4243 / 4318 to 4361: -0.05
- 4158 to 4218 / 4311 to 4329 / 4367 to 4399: 0.04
